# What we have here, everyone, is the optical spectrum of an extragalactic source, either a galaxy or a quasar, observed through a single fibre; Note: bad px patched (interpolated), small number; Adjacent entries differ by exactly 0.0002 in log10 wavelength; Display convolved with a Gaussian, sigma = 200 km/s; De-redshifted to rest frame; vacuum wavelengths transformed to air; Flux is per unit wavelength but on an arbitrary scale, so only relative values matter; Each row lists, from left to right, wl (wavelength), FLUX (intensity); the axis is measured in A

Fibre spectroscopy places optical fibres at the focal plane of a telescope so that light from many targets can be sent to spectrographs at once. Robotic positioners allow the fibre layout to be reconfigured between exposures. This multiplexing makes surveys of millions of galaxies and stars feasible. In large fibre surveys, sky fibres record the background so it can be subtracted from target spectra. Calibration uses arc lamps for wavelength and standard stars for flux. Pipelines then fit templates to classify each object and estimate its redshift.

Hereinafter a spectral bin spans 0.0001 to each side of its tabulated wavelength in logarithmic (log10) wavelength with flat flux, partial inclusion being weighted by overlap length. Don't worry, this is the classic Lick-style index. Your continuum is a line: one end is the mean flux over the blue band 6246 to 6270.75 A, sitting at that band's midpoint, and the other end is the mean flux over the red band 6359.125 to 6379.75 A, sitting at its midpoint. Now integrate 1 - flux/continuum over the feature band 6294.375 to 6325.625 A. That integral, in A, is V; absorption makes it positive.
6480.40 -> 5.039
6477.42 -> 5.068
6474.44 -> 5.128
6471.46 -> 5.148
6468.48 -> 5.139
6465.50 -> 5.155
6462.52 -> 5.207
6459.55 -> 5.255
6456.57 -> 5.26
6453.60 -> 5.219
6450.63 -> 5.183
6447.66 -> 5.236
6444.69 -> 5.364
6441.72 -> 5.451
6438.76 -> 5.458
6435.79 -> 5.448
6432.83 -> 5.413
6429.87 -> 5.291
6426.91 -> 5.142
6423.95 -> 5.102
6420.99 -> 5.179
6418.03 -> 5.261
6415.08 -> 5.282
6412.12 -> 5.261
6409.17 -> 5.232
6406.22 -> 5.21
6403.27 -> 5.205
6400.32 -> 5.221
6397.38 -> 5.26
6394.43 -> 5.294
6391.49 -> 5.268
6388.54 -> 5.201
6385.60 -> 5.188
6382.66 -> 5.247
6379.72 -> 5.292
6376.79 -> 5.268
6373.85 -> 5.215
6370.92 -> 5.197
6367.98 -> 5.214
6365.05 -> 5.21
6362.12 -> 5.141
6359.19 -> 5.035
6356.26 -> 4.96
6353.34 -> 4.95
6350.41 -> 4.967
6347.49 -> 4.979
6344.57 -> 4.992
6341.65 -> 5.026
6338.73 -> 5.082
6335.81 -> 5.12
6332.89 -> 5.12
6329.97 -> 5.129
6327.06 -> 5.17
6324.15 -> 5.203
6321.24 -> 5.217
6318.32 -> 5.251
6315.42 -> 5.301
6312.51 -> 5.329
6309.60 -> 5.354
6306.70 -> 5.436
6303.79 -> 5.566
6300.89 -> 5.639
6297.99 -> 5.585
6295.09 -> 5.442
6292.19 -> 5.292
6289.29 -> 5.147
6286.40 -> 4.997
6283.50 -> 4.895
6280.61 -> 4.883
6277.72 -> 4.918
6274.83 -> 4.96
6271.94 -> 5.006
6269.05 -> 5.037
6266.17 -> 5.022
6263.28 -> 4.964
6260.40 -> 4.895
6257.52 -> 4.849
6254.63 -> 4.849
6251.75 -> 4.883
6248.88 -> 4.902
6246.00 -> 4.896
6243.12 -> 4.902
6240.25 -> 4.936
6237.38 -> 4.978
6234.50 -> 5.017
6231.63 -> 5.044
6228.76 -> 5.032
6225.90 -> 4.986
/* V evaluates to -2.10 A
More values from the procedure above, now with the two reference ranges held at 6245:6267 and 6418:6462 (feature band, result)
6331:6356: 0.28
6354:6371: 0.04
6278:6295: -0.34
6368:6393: -0.35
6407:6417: -0.06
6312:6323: -0.52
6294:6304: -1.14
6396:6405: -0.05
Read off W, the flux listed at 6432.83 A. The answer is 5.413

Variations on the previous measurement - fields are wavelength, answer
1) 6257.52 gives 4.849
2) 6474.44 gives 5.128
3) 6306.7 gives 5.436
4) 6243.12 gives 4.902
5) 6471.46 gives 5.148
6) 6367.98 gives 5.214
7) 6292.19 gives 5.292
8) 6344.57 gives 4.992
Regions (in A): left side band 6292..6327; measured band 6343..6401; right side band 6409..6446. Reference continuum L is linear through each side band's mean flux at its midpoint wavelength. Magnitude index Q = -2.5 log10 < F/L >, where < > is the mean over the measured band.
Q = 0.038 mag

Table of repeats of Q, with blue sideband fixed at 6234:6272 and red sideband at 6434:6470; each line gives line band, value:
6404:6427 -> 0.001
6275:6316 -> -0.053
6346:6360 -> 0.028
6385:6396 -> -0.014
